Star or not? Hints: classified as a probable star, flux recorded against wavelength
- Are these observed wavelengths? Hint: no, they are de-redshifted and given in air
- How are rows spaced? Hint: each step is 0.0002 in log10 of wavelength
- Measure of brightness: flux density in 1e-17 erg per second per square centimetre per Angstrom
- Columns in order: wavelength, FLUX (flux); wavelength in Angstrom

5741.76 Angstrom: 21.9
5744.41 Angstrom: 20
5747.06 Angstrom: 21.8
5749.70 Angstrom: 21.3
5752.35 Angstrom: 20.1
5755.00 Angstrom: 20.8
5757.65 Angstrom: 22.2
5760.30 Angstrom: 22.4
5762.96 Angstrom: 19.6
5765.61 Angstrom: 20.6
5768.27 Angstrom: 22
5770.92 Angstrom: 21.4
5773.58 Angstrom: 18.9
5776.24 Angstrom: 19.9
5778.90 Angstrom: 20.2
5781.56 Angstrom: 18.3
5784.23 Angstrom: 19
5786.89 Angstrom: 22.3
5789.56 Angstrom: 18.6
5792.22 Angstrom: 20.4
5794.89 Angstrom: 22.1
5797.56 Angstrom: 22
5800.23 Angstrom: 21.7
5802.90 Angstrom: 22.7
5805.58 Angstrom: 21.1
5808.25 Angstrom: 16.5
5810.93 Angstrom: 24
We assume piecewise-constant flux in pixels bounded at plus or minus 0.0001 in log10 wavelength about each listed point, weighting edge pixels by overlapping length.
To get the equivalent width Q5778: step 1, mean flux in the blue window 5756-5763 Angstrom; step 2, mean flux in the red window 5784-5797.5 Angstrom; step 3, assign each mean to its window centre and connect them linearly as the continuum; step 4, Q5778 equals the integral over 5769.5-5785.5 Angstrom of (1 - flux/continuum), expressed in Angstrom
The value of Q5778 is 1.2 Angstrom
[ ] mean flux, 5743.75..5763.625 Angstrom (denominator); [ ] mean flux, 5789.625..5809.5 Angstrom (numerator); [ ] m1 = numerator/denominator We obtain 0.99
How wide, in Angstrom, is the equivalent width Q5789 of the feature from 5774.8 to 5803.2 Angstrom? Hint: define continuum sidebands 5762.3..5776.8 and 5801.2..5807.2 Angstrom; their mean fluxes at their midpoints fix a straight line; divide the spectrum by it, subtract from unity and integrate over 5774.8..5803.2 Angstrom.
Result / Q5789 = 0.7 Angstrom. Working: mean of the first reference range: 20.5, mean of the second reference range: 21.6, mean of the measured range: 20.6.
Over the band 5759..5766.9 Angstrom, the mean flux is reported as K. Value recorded 20.9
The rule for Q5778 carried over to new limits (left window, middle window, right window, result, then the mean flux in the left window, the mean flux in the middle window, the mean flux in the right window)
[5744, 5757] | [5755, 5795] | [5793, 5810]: 1.0 Angstrom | 20.9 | 20.5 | 21.1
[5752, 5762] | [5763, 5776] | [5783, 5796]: 0.3 Angstrom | 21.4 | 20.6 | 20.5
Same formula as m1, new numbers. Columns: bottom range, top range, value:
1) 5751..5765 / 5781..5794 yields 0.95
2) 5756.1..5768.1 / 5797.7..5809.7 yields 0.97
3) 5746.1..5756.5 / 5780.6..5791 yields 0.93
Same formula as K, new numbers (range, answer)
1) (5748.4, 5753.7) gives 20.7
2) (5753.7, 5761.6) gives 21.8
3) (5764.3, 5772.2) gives 21.3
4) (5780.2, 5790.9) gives 19.6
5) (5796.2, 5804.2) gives 22.1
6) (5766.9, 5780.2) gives 20.5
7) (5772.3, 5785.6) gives 19.3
